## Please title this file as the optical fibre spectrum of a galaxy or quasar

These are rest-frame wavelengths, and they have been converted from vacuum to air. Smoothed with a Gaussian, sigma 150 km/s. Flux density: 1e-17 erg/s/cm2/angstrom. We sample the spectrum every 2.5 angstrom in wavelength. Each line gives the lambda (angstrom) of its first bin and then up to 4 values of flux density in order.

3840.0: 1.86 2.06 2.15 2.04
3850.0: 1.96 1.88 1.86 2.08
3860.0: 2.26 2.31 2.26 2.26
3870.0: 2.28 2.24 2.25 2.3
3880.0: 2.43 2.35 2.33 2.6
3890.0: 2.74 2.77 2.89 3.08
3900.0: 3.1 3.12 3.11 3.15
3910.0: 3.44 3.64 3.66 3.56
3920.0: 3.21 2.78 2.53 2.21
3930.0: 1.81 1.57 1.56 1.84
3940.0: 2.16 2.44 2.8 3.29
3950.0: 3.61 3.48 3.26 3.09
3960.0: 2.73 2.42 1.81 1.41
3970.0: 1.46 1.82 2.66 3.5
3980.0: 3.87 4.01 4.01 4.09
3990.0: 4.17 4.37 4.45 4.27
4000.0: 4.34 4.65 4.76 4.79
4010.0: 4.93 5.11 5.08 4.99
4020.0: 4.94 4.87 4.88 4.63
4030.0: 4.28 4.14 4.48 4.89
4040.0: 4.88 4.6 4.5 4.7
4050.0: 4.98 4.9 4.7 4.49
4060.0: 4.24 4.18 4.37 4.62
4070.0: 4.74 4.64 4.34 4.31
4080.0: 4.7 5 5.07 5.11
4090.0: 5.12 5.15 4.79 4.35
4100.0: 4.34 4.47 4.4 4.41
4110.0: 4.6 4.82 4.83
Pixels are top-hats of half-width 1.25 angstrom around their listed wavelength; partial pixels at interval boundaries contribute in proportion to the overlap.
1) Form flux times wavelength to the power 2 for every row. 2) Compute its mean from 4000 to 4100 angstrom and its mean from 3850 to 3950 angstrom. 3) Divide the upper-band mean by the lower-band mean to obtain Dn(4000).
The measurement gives 2.0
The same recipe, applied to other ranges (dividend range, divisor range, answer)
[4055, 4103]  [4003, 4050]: 1.00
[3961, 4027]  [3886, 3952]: 1.46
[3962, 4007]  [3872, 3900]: 1.43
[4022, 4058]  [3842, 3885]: 2.34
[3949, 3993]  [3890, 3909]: 1.06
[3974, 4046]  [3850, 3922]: 1.77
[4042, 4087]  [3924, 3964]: 1.93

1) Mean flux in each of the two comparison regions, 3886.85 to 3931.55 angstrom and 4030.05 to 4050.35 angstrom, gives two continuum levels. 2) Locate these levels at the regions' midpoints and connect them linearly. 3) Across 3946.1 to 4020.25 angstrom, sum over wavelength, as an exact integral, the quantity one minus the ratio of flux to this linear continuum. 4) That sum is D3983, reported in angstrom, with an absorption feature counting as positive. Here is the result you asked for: 4.53 angstrom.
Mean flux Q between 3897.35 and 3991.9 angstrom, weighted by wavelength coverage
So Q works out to 2.89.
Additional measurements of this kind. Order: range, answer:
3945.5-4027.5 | 3.79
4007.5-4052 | 4.76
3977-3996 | 4.08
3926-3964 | 2.55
